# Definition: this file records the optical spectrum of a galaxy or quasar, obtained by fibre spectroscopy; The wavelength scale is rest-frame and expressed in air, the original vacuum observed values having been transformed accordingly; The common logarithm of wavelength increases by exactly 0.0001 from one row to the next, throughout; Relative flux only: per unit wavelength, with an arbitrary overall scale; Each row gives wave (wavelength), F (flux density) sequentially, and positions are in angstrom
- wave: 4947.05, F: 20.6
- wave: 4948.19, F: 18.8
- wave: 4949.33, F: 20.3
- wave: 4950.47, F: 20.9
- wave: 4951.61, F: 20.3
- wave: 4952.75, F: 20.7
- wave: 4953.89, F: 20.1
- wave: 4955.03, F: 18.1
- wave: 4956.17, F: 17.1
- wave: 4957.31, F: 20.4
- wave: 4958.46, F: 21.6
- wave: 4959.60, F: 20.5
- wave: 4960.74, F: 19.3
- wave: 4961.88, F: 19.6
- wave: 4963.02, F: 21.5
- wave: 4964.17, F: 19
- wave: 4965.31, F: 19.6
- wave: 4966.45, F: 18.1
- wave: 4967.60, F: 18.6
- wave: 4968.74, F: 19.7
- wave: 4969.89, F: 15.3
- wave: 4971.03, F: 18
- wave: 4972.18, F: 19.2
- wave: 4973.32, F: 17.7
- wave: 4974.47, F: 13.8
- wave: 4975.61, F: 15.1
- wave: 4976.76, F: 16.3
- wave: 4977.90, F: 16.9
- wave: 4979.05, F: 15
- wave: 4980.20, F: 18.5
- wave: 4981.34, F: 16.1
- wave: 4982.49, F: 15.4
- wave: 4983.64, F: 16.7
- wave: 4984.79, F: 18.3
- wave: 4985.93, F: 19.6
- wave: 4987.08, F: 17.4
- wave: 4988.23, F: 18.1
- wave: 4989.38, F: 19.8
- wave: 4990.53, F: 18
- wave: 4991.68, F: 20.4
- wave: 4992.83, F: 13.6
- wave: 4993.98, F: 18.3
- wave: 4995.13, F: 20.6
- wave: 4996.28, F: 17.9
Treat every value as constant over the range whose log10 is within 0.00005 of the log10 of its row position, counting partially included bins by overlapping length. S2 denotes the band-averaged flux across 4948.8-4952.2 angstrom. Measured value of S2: 20.5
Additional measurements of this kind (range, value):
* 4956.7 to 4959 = 20.9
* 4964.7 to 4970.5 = 18.3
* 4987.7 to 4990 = 18.9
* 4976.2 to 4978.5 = 16.6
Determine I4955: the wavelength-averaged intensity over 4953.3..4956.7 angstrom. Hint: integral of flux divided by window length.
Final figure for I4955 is 18.5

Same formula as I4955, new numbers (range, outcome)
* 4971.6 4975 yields 16.9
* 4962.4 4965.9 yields 20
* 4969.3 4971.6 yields 16.7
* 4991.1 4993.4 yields 17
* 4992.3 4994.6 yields 16.1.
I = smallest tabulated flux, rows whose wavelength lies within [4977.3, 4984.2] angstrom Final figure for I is 15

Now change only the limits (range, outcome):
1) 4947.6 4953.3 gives 18.8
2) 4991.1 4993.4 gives 13.6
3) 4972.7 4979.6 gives 13.8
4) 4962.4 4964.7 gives 19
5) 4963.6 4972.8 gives 15.3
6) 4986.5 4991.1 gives 17.4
